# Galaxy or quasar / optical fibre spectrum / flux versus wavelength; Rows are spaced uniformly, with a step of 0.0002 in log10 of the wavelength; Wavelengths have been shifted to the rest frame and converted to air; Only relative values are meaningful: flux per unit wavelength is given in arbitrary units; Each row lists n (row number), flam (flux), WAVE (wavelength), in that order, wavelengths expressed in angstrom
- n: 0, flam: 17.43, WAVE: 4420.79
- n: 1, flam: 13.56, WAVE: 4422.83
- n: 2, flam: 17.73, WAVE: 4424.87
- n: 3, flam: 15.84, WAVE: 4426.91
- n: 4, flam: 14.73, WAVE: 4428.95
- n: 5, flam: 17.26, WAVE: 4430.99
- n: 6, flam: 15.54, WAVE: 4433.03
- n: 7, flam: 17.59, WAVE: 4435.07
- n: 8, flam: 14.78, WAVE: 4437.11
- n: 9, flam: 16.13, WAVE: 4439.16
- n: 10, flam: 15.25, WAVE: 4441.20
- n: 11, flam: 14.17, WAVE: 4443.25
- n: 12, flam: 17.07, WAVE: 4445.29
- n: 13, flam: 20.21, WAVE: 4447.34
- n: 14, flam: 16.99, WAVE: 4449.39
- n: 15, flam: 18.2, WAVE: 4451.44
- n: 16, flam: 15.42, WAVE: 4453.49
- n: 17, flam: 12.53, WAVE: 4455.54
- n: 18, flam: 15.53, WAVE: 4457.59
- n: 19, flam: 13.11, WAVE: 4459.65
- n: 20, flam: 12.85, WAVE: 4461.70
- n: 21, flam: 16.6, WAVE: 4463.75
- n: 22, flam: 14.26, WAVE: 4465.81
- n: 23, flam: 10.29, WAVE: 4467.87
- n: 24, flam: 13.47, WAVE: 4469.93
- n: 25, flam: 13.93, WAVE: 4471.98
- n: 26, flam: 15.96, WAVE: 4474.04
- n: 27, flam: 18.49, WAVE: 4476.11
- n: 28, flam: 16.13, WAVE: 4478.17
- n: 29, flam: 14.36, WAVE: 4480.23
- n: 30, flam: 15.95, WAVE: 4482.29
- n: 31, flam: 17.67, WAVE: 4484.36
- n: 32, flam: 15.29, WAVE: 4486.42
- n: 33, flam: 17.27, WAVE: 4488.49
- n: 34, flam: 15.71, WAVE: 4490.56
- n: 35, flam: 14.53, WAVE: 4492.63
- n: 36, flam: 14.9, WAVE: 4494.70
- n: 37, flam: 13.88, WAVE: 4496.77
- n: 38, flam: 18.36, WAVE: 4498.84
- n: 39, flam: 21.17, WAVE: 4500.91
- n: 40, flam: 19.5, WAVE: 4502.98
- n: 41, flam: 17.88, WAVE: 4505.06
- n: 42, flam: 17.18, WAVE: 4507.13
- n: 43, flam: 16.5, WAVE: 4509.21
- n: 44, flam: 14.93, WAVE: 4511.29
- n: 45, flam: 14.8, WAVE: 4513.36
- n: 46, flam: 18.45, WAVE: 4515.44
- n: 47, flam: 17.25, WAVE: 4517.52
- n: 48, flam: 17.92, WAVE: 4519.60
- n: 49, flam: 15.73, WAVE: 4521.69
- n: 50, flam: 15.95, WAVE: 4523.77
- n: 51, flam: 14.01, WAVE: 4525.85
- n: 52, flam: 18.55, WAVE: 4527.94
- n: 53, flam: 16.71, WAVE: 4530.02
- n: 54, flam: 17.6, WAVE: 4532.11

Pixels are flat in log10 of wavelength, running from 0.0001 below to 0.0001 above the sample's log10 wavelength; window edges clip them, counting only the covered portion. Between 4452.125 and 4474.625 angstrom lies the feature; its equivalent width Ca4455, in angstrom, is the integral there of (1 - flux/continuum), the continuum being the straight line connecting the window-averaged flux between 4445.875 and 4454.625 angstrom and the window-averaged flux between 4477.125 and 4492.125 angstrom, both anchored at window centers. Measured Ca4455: 3.9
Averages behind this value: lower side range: 17.6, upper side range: 16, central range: 14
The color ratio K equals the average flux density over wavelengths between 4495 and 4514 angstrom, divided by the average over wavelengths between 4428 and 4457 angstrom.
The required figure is 1.1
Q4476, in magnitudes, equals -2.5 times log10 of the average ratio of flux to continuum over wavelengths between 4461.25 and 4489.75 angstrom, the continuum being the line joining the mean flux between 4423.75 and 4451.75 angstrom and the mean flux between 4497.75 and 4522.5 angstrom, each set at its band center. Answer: 0.12 mag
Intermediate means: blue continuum 16.5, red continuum 17.5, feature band 15.2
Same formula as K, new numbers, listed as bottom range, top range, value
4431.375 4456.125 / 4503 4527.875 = 1.02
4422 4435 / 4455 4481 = 0.91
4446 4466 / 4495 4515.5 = 1.09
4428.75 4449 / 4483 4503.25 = 1.02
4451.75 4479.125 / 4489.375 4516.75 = 1.15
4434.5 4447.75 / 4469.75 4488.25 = 0.98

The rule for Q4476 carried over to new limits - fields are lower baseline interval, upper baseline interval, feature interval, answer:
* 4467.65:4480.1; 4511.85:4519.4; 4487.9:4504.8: -0.06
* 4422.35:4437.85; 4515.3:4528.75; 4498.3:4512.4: -0.08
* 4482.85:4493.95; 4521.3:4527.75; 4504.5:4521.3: -0.07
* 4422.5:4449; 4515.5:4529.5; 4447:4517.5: 0.04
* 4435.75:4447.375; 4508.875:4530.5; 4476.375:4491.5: 0.00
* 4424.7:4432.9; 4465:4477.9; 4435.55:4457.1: -0.04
